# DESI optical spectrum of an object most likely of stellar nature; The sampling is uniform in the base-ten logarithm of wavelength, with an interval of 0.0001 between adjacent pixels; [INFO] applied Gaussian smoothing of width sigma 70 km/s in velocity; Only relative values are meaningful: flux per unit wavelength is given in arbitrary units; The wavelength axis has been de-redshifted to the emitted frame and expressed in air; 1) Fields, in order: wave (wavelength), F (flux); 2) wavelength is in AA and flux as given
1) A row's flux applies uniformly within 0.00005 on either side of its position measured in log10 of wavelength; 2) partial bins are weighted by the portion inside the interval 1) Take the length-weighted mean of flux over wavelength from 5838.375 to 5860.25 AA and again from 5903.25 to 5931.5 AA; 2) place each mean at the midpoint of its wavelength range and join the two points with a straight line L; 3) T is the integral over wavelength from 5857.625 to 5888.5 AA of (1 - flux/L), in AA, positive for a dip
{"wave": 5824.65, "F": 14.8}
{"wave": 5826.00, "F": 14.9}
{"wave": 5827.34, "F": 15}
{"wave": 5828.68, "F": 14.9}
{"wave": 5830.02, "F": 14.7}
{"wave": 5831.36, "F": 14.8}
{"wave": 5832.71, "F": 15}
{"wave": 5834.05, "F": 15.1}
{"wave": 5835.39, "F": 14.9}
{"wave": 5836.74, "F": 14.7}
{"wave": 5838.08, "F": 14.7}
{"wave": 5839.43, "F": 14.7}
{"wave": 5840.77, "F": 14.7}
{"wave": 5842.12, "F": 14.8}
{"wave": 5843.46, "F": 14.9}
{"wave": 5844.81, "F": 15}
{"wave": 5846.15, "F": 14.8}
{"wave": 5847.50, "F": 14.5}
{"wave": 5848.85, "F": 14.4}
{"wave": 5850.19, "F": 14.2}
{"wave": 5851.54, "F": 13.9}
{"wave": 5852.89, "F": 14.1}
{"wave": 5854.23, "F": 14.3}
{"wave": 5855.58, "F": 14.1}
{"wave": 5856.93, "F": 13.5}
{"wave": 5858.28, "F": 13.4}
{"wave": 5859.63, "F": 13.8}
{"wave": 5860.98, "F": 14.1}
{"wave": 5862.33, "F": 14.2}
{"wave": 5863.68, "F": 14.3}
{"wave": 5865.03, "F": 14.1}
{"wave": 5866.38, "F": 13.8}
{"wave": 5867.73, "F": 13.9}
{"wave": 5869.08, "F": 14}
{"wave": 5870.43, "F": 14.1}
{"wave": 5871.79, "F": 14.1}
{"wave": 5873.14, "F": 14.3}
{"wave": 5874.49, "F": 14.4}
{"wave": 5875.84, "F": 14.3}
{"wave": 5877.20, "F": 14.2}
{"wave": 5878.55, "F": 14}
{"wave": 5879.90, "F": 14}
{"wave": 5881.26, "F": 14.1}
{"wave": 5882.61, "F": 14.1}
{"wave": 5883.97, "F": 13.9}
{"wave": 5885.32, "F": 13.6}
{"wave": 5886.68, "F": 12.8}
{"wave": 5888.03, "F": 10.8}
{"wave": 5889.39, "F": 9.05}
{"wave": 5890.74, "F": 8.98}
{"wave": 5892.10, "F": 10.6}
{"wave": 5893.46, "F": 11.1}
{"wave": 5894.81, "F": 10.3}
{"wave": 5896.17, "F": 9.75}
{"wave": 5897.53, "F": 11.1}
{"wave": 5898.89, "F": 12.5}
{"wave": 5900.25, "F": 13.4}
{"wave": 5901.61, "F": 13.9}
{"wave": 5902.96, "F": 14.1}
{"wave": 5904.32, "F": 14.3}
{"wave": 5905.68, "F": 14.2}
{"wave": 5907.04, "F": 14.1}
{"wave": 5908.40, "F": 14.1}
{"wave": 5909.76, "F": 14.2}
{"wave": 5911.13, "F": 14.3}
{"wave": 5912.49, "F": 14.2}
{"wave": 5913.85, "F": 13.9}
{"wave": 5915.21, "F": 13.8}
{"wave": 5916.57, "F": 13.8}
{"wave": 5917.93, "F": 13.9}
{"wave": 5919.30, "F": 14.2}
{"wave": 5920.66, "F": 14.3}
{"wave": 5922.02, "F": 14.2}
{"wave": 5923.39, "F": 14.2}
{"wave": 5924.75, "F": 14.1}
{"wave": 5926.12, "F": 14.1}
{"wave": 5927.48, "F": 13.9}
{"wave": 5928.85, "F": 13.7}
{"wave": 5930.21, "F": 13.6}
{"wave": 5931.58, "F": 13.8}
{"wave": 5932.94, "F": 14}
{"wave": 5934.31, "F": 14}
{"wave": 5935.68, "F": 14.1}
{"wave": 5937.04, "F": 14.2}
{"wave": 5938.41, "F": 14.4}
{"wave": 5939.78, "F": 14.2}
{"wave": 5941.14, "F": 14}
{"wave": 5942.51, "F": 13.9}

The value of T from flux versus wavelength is 0.8 AA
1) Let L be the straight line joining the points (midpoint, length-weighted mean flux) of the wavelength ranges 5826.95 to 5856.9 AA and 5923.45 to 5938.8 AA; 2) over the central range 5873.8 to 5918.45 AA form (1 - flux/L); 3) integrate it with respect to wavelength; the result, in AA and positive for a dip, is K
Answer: 3.8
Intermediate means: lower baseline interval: 14.6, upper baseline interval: 14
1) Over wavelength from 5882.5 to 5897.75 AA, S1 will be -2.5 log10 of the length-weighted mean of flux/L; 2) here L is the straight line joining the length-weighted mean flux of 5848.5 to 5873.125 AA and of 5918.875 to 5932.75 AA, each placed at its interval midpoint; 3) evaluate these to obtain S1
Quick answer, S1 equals 0.24 mag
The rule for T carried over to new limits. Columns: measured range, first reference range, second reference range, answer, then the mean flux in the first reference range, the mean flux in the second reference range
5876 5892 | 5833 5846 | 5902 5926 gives 1.94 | 14.8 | 14.1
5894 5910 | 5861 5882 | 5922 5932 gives 1.22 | 14.1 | 13.9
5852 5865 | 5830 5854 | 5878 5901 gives -0.24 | 14.7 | 12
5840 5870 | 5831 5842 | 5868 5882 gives 0.57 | 14.8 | 14.1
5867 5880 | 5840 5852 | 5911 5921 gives 0.22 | 14.6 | 14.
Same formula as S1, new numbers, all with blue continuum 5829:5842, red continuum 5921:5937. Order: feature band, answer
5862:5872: 0.04 mag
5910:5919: 0.01 mag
